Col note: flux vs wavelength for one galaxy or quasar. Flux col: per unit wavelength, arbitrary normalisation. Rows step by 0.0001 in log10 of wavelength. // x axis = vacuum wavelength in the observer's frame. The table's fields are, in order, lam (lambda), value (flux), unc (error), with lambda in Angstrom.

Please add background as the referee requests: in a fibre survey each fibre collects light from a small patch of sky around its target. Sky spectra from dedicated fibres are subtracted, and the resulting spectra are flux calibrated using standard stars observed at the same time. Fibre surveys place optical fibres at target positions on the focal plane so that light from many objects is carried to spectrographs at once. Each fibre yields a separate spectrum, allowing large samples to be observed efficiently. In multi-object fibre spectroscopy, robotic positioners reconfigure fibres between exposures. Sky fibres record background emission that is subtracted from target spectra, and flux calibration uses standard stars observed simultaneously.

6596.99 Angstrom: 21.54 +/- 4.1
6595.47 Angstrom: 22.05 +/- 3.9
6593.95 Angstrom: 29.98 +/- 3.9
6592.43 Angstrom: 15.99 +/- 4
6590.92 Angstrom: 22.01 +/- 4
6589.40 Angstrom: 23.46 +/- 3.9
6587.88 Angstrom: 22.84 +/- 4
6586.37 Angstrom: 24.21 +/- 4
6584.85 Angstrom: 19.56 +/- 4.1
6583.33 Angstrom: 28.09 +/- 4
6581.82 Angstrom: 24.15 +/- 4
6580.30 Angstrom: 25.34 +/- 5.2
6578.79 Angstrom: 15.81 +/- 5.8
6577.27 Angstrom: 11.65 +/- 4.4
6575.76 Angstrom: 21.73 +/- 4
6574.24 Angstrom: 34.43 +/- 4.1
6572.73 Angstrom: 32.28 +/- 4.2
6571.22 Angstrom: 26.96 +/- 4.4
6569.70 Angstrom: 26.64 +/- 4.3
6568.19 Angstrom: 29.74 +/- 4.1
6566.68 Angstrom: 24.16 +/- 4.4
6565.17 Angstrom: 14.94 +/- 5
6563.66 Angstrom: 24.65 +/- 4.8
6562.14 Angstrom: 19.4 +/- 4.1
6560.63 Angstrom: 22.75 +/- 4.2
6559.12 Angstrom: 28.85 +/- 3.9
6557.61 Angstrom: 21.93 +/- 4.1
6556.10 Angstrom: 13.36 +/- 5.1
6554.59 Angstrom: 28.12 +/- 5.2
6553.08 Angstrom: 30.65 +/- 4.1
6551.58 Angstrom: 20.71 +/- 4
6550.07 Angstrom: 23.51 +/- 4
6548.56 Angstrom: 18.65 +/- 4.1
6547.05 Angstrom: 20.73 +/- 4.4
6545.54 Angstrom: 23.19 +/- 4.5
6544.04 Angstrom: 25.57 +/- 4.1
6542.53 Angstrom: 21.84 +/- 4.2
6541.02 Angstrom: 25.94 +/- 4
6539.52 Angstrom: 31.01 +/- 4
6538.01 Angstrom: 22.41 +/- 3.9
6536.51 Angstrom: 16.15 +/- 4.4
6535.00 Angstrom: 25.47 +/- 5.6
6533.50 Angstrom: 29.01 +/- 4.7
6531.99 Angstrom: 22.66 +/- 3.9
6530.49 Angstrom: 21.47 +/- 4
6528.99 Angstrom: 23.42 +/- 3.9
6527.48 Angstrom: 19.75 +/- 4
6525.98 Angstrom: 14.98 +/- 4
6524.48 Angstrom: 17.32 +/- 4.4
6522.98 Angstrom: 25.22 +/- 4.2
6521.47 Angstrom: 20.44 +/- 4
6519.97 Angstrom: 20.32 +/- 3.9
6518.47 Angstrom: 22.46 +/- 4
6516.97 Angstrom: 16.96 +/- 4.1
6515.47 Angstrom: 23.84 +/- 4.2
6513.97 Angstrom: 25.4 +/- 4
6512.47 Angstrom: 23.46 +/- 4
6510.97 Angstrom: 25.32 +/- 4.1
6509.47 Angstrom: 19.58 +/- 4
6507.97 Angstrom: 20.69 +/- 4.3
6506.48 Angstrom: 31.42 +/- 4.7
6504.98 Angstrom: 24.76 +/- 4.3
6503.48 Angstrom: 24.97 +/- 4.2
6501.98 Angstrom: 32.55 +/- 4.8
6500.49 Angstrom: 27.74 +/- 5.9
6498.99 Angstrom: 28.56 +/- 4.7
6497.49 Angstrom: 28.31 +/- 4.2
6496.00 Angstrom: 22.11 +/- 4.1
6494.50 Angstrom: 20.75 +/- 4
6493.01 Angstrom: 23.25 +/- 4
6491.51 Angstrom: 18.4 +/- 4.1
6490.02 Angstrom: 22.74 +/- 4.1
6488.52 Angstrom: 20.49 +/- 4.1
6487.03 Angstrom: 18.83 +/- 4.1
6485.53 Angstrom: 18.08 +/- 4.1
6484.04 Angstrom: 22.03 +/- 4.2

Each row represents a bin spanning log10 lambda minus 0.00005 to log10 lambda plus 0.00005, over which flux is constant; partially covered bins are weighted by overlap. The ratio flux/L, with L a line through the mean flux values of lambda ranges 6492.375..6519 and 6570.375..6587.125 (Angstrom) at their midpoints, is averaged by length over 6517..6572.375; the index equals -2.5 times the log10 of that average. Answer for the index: 0.06 mag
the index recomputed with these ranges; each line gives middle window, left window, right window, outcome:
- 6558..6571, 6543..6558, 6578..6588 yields -0.06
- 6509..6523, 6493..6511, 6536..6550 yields 0.11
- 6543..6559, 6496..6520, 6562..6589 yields 0.06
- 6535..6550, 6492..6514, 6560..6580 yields 0.06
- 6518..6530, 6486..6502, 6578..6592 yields 0.14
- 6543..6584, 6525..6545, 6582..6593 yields -0.04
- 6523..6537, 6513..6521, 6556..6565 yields 0.02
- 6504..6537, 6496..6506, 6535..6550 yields 0.14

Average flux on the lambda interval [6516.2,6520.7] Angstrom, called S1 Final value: 19.9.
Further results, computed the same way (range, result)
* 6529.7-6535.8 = 24.6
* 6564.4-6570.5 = 23.9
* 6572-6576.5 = 29.5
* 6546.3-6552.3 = 20.9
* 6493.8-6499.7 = 24.9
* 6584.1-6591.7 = 22.4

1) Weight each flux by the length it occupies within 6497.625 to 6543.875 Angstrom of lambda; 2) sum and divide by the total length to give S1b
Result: 23.6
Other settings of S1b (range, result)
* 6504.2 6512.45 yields 24.3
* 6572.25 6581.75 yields 23.3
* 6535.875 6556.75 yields 23.1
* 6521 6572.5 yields 23.1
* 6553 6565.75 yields 22.4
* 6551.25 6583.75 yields 23.9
